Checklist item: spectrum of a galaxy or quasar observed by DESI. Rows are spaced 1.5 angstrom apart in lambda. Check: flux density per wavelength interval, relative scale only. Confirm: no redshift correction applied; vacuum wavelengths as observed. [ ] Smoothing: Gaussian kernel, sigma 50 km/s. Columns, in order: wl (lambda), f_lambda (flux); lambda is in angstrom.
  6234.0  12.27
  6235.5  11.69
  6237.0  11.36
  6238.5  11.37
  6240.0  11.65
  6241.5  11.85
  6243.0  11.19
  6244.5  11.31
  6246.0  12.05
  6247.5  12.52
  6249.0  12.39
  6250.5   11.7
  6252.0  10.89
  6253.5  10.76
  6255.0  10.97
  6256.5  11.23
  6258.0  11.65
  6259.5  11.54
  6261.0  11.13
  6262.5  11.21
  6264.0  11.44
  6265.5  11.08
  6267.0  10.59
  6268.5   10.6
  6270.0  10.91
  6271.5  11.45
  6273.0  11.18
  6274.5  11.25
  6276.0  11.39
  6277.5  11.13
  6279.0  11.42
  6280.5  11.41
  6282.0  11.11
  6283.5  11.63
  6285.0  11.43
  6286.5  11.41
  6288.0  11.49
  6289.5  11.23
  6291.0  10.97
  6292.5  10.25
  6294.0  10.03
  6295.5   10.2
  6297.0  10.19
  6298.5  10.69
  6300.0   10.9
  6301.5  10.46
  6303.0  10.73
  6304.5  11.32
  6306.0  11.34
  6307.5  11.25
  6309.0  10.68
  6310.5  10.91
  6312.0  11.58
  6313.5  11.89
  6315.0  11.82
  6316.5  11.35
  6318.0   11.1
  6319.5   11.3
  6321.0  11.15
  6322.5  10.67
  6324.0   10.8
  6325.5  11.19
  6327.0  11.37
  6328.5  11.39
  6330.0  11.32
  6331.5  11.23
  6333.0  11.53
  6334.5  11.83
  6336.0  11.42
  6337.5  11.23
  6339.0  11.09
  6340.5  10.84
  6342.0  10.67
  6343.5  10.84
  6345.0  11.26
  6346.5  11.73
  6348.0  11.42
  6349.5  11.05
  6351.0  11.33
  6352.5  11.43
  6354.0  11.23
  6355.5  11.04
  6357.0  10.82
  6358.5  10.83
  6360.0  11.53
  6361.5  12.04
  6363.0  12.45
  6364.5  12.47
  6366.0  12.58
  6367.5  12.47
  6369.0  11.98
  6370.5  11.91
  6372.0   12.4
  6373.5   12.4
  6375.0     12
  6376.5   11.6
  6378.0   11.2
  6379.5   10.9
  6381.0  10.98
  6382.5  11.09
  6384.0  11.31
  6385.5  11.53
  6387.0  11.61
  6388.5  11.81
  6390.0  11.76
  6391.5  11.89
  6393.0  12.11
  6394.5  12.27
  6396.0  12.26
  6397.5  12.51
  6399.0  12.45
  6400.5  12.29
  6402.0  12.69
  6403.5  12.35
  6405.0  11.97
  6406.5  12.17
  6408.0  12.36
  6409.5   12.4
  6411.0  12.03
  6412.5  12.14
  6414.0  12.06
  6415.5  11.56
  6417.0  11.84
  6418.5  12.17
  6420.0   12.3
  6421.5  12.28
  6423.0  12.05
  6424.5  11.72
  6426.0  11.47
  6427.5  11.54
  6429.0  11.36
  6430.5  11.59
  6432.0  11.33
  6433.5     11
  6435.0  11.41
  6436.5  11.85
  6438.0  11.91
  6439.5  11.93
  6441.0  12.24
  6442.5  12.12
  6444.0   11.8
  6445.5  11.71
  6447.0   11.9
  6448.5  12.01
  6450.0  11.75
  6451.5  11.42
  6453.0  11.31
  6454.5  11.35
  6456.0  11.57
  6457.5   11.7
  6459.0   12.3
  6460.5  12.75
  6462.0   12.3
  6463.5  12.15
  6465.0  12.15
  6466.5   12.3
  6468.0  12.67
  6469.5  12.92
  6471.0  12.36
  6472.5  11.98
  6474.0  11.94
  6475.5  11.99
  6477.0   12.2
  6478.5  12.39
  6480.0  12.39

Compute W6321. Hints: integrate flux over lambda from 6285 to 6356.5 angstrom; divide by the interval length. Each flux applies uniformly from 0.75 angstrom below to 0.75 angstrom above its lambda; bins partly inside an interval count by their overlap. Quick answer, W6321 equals 11.1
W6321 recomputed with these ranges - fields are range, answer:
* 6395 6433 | 12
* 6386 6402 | 12.1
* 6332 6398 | 11.6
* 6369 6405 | 11.9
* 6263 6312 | 11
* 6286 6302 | 10.7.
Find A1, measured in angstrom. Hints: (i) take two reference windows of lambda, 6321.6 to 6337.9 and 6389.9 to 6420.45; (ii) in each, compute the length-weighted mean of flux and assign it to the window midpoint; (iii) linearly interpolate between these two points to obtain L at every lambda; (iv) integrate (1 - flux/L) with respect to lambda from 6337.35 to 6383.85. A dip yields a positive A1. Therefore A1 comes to 0.5 angstrom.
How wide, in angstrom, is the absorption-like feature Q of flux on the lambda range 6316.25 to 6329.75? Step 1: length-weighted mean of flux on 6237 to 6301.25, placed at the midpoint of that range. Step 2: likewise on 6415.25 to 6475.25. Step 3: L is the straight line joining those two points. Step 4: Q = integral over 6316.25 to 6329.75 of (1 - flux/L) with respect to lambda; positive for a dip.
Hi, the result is 0.3 angstrom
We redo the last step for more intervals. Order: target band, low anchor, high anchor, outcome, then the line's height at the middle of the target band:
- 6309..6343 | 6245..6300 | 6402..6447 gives 0.6 angstrom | 11.4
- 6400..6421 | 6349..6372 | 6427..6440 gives -1.0 angstrom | 11.6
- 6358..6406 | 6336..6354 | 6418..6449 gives -2.1 angstrom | 11.4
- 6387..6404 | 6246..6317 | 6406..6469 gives -0.7 angstrom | 11.7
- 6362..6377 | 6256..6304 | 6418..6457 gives -1.0 angstrom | 11.4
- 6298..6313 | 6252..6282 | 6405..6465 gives 0.4 angstrom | 11.3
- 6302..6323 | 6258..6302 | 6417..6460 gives -0.1 angstrom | 11.2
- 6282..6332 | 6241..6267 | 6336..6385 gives 1.7 angstrom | 11.5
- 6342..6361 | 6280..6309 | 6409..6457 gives 0.1 angstrom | 11.3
